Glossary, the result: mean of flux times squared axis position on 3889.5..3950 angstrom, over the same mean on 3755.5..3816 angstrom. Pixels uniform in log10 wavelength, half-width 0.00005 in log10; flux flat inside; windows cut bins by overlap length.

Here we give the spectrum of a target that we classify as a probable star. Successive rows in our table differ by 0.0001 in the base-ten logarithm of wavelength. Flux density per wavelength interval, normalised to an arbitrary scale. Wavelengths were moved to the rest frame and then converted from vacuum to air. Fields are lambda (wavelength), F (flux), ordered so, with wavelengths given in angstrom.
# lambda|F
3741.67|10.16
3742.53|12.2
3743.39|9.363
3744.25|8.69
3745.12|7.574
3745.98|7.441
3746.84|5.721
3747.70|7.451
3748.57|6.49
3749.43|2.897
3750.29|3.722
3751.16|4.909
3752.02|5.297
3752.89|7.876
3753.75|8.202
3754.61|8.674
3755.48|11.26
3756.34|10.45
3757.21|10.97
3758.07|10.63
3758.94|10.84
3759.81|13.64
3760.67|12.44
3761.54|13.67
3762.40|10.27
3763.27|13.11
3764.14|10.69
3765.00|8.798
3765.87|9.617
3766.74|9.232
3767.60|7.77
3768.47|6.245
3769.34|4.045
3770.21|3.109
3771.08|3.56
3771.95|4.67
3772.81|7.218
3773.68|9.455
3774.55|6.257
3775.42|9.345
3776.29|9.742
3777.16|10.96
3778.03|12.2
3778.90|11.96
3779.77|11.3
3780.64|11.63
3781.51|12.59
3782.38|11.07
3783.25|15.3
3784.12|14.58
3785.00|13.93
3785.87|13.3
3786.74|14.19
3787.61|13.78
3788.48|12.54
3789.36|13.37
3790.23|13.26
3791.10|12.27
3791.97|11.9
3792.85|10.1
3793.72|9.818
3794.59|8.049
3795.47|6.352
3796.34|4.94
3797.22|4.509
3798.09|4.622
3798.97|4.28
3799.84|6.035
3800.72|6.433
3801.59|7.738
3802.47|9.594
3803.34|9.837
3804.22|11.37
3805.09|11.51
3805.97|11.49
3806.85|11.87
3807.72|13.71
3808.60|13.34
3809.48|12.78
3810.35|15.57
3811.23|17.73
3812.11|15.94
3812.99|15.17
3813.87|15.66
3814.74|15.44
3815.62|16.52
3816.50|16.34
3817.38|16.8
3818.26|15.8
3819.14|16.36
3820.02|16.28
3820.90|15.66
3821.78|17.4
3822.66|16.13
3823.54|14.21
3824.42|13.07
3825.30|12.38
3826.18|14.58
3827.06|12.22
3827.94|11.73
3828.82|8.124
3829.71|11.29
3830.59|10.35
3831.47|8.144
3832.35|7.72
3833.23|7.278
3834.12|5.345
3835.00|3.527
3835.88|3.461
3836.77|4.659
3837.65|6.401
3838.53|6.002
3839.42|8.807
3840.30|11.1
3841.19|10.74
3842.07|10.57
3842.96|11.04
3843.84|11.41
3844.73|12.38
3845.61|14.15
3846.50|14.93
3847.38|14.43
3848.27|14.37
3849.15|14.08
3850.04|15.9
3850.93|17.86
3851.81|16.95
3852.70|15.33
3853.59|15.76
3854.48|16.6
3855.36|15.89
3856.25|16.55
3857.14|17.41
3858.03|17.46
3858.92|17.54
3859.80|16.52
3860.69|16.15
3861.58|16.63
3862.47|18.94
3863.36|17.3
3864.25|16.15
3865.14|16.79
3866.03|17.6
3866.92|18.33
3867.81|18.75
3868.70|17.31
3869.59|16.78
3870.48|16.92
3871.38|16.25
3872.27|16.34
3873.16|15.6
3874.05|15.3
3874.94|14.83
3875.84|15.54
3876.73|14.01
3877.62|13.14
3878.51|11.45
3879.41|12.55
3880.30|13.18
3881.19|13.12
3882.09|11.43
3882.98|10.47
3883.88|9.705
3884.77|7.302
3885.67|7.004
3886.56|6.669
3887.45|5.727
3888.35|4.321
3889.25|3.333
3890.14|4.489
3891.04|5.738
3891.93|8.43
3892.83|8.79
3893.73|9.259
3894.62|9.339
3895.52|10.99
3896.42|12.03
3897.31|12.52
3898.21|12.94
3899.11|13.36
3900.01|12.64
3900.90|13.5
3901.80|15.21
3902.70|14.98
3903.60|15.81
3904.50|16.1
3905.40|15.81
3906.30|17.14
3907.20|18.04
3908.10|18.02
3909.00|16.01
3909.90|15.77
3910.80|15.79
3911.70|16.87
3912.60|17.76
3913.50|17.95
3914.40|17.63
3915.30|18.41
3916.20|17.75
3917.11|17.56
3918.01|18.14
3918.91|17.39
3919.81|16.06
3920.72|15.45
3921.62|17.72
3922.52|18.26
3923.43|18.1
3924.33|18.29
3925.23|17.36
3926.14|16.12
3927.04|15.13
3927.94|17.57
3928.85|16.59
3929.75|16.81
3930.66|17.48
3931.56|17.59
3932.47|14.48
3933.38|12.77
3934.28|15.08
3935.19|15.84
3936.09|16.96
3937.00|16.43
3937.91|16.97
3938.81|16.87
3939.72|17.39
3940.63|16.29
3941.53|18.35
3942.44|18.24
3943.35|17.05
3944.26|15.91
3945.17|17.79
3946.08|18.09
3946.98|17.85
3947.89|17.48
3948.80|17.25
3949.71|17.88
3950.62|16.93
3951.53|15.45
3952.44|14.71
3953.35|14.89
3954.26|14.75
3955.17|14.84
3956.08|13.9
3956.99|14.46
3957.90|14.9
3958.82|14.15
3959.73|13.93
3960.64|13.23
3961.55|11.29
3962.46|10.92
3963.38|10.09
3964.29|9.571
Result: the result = 1.6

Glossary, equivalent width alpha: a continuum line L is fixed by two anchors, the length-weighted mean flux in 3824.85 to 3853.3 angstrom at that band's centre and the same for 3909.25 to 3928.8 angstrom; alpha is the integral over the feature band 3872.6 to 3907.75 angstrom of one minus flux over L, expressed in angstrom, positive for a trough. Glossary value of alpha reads 7.7 angstrom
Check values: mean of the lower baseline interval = 10.9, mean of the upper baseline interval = 17.2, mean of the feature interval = 11.6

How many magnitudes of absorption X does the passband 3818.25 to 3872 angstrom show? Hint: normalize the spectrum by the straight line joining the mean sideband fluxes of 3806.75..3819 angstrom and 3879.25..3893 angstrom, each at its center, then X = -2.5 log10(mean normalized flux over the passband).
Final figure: -0.16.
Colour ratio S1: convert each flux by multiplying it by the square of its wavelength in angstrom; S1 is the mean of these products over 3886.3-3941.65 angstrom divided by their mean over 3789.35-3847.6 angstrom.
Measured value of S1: 1.4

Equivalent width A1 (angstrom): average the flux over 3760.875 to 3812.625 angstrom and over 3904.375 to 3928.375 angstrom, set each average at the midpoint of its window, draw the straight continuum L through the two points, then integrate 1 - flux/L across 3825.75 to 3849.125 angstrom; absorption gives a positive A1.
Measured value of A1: 5.6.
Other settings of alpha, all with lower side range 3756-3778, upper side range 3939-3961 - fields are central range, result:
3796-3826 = -4.7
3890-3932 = -1.5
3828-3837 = 3.4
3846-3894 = -3.0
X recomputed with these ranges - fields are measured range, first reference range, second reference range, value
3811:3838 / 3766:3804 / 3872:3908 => -0.20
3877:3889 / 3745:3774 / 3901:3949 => 0.45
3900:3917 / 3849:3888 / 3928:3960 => -0.07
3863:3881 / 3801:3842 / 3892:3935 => -0.13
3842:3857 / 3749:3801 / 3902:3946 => -0.13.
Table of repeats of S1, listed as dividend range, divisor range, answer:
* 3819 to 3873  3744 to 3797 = 1.49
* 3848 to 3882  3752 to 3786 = 1.69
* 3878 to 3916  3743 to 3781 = 1.54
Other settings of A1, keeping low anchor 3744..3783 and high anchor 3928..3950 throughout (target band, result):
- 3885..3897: 5.9 angstrom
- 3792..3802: 3.4 angstrom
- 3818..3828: -2.8 angstrom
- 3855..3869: -4.1 angstrom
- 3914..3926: -1.2 angstrom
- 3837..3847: 1.5 angstrom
